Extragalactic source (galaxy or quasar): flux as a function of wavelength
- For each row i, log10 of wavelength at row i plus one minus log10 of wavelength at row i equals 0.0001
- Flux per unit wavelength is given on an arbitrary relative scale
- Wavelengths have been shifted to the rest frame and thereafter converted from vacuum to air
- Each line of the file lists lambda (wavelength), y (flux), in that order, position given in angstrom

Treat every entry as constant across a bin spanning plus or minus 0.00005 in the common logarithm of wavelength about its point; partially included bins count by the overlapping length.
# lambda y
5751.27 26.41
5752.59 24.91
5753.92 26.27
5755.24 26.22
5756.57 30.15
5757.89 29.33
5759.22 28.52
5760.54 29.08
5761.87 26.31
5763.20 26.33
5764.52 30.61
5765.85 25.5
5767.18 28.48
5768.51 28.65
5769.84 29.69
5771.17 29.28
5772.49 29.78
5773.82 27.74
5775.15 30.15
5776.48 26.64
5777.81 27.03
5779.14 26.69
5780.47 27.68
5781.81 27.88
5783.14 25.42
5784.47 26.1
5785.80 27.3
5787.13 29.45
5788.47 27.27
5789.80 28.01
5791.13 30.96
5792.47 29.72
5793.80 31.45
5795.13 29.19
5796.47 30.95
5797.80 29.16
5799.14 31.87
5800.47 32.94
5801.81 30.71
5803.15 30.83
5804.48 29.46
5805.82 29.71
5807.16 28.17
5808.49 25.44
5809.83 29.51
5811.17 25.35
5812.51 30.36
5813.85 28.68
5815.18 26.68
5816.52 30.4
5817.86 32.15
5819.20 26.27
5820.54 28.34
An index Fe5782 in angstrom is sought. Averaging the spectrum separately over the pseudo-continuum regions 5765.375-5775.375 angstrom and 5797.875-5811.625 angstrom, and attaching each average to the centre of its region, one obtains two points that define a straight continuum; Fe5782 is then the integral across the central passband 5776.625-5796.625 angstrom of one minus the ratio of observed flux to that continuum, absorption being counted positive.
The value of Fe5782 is 0.6 angstrom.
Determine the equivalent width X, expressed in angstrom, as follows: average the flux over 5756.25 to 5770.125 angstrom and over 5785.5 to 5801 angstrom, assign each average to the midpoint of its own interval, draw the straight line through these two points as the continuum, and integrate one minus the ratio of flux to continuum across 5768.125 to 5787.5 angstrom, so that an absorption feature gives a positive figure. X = 0.8 angstrom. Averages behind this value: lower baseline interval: 28.3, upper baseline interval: 29.9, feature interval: 27.9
